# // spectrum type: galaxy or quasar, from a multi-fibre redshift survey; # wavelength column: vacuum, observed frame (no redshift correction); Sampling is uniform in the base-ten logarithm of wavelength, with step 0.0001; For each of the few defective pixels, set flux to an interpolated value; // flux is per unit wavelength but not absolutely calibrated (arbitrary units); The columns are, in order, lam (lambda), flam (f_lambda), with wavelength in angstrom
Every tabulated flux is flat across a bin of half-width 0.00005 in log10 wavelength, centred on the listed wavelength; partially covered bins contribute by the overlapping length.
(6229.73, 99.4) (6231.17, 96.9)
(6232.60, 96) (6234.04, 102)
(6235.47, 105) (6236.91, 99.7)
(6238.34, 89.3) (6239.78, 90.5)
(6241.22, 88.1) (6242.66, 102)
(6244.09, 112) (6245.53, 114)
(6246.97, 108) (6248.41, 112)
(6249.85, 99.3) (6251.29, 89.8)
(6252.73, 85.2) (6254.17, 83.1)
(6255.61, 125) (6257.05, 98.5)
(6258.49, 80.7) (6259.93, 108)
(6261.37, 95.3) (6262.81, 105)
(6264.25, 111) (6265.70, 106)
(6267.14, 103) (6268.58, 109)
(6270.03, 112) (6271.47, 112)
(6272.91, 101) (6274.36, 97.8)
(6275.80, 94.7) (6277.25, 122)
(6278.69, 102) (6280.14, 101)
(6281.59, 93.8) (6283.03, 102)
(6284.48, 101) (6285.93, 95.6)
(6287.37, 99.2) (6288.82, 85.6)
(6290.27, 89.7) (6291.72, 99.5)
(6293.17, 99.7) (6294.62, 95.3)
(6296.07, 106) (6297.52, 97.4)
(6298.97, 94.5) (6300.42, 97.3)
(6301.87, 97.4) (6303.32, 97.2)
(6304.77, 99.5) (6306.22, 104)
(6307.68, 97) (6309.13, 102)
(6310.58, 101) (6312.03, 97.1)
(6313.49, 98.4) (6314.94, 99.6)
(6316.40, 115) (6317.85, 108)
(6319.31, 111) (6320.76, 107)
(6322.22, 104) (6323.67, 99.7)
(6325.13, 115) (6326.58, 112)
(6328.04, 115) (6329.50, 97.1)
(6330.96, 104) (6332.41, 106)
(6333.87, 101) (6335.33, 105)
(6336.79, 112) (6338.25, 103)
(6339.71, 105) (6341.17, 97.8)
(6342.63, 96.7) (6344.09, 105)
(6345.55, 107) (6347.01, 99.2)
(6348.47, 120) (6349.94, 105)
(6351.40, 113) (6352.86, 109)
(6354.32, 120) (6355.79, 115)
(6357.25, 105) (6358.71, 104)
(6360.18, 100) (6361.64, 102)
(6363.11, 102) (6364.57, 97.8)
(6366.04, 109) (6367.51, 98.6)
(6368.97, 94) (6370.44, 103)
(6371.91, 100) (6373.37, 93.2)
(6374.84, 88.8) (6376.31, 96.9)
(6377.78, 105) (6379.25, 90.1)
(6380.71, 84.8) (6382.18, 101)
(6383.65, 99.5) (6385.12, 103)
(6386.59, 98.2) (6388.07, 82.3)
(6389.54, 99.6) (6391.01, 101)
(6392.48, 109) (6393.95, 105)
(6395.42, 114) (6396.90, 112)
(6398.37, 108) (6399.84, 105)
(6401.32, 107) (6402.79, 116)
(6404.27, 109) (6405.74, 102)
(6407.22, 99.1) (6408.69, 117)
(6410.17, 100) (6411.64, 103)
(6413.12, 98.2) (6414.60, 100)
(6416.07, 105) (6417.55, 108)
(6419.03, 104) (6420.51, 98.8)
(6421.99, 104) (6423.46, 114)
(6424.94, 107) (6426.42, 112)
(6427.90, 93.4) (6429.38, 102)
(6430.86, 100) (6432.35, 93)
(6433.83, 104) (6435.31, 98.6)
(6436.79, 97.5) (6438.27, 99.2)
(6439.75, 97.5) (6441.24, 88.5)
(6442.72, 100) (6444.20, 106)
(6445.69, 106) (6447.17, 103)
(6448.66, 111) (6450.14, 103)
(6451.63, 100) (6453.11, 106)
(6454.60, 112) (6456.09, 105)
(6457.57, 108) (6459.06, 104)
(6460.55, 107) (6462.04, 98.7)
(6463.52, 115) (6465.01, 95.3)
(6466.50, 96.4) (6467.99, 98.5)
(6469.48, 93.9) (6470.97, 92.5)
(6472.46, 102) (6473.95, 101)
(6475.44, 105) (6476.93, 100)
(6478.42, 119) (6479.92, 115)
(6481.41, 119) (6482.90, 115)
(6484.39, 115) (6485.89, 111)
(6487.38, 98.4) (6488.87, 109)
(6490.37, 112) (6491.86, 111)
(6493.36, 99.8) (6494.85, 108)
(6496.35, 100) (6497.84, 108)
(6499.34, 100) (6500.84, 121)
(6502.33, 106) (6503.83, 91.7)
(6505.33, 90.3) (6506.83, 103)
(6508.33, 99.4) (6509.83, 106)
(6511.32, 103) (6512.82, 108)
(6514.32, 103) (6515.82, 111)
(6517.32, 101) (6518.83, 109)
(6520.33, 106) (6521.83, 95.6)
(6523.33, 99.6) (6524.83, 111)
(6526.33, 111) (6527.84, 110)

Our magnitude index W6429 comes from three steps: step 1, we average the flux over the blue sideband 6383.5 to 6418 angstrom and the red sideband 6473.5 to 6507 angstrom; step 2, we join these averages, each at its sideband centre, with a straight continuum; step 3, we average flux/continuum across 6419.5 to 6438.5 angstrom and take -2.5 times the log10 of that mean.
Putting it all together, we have 0.03 mag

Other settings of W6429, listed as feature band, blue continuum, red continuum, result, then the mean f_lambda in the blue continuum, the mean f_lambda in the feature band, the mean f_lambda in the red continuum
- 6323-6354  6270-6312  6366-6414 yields -0.06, 99.7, 106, 101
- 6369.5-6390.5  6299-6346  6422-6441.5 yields 0.07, 104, 96.1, 101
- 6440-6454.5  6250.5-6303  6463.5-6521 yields 0.01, 99.9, 103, 105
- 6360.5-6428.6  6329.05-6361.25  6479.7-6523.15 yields 0.04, 106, 102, 106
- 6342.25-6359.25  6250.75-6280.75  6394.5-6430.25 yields -0.04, 102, 109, 106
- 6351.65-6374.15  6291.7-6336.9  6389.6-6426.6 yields 0.01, 103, 104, 106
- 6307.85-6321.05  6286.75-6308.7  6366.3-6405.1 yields -0.06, 97.3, 104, 101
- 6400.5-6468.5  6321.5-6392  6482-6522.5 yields 0.01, 103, 103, 105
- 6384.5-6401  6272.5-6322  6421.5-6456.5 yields -0.02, 100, 103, 103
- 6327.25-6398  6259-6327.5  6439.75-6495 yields 0.00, 102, 103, 105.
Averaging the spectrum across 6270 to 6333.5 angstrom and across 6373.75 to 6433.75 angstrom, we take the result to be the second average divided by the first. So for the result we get 1.0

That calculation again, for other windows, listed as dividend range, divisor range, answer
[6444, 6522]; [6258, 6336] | 1.03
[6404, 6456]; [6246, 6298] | 1.02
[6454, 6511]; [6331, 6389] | 1.03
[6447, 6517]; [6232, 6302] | 1.05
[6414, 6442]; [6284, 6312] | 1.04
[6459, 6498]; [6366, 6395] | 1.08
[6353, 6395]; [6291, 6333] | 0.98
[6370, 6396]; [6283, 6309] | 1.01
